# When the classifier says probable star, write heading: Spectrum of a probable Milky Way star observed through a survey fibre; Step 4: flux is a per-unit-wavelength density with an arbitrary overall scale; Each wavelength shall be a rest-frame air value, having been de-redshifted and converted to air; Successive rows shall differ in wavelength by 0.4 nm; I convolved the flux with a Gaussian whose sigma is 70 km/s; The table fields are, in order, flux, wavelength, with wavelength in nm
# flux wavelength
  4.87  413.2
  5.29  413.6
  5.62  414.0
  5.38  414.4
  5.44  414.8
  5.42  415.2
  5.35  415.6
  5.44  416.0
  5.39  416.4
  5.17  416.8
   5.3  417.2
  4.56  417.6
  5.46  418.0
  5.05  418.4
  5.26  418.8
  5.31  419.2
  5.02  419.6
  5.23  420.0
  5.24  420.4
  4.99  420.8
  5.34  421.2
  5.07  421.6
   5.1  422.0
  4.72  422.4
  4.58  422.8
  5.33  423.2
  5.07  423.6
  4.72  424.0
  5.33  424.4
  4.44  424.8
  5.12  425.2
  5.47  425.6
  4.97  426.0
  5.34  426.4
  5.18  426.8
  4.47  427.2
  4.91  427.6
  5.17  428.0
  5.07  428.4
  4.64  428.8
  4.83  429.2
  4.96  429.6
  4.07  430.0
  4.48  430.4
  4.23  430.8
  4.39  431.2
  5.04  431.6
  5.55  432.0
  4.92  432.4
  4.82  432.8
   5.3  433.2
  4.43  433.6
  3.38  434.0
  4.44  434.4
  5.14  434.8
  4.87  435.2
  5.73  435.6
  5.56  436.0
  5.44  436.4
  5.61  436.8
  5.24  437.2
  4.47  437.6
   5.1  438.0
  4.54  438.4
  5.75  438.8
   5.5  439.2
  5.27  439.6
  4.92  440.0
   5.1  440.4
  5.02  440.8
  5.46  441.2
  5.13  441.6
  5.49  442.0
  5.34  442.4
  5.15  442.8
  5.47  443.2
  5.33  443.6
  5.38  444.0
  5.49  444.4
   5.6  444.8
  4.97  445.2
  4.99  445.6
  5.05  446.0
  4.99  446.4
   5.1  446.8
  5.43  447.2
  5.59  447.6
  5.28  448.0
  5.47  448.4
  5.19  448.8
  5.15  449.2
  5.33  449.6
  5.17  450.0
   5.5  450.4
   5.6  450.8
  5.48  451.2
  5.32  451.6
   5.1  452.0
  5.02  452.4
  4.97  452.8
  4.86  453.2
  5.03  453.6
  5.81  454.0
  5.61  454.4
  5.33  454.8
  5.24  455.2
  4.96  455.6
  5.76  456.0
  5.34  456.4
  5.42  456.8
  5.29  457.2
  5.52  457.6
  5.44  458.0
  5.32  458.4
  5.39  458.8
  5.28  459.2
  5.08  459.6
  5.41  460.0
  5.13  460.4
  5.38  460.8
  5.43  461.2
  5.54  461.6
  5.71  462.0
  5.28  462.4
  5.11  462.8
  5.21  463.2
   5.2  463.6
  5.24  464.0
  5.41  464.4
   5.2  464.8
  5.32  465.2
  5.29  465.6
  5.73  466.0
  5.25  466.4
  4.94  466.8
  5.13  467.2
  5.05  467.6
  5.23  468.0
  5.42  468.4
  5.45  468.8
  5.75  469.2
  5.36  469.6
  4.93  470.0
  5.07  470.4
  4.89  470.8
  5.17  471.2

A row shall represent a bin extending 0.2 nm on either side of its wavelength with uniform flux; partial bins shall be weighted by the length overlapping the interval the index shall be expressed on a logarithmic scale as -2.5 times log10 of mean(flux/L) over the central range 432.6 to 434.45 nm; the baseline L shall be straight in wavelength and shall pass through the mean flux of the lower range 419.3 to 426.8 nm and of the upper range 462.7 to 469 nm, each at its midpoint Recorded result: 0.14 mag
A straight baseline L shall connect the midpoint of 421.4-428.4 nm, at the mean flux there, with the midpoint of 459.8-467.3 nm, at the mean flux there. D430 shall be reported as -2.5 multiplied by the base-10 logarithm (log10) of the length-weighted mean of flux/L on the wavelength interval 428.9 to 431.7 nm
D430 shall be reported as 0.11 mag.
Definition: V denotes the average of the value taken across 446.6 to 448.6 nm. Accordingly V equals 5.37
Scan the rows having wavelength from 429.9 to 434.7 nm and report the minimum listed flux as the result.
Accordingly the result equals 3.38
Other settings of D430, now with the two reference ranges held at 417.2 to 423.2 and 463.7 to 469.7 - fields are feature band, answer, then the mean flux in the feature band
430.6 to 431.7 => 0.14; 4.51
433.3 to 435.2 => 0.16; 4.45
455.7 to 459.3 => -0.03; 5.41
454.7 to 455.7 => 0.02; 5.18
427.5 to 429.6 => 0.04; 4.93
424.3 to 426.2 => 0.01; 5.05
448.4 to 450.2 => 0.00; 5.24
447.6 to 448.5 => -0.04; 5.41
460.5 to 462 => -0.04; 5.46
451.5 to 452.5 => 0.02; 5.14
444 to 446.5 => 0.00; 5.21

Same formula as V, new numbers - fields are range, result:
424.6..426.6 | 5.07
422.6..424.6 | 5.01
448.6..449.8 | 5.22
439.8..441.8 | 5.13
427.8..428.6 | 5.12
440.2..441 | 5.06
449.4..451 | 5.4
